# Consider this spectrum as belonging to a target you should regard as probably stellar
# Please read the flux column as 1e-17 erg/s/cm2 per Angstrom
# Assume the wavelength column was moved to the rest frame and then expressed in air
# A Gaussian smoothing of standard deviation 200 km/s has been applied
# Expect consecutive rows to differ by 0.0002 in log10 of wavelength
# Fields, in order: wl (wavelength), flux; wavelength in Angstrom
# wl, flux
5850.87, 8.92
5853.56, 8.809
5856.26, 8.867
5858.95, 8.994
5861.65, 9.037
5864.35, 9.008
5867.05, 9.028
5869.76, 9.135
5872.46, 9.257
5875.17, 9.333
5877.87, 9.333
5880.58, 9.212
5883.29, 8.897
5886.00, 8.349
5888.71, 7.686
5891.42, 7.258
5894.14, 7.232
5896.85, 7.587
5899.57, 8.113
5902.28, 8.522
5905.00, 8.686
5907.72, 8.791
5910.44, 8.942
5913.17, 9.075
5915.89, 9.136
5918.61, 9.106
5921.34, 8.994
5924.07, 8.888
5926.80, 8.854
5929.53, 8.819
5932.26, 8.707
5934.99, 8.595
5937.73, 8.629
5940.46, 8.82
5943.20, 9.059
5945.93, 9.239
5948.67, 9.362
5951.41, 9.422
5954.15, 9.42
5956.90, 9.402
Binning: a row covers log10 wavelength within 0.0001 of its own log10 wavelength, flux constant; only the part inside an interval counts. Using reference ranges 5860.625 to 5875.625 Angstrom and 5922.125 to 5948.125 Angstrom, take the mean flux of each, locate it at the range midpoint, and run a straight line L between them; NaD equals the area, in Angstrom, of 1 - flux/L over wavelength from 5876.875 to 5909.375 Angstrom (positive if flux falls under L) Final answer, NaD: 2.6 Angstrom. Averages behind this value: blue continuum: 9.12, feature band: 8.3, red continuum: 8.87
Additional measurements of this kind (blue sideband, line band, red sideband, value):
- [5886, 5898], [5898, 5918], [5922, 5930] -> -1.4 Angstrom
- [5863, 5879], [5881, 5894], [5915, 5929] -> 1.5 Angstrom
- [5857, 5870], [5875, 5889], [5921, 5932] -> 0.2 Angstrom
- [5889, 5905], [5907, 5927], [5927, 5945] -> -1.6 Angstrom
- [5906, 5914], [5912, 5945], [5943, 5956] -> 0.8 Angstrom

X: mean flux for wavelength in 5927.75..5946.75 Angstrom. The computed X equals 8.83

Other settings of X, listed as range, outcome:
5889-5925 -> 8.46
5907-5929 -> 8.97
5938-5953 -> 9.15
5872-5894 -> 8.56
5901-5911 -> 8.72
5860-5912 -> 8.6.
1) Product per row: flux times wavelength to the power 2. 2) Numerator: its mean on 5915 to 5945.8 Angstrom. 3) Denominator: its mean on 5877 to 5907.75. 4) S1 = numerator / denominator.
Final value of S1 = 1.09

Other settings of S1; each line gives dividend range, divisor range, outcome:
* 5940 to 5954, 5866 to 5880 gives 1.03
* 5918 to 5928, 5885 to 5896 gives 1.19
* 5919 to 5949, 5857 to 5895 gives 1.04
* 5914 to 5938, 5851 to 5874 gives 1.01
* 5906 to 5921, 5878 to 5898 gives 1.12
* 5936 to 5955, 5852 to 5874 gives 1.04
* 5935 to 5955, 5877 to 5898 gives 1.13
